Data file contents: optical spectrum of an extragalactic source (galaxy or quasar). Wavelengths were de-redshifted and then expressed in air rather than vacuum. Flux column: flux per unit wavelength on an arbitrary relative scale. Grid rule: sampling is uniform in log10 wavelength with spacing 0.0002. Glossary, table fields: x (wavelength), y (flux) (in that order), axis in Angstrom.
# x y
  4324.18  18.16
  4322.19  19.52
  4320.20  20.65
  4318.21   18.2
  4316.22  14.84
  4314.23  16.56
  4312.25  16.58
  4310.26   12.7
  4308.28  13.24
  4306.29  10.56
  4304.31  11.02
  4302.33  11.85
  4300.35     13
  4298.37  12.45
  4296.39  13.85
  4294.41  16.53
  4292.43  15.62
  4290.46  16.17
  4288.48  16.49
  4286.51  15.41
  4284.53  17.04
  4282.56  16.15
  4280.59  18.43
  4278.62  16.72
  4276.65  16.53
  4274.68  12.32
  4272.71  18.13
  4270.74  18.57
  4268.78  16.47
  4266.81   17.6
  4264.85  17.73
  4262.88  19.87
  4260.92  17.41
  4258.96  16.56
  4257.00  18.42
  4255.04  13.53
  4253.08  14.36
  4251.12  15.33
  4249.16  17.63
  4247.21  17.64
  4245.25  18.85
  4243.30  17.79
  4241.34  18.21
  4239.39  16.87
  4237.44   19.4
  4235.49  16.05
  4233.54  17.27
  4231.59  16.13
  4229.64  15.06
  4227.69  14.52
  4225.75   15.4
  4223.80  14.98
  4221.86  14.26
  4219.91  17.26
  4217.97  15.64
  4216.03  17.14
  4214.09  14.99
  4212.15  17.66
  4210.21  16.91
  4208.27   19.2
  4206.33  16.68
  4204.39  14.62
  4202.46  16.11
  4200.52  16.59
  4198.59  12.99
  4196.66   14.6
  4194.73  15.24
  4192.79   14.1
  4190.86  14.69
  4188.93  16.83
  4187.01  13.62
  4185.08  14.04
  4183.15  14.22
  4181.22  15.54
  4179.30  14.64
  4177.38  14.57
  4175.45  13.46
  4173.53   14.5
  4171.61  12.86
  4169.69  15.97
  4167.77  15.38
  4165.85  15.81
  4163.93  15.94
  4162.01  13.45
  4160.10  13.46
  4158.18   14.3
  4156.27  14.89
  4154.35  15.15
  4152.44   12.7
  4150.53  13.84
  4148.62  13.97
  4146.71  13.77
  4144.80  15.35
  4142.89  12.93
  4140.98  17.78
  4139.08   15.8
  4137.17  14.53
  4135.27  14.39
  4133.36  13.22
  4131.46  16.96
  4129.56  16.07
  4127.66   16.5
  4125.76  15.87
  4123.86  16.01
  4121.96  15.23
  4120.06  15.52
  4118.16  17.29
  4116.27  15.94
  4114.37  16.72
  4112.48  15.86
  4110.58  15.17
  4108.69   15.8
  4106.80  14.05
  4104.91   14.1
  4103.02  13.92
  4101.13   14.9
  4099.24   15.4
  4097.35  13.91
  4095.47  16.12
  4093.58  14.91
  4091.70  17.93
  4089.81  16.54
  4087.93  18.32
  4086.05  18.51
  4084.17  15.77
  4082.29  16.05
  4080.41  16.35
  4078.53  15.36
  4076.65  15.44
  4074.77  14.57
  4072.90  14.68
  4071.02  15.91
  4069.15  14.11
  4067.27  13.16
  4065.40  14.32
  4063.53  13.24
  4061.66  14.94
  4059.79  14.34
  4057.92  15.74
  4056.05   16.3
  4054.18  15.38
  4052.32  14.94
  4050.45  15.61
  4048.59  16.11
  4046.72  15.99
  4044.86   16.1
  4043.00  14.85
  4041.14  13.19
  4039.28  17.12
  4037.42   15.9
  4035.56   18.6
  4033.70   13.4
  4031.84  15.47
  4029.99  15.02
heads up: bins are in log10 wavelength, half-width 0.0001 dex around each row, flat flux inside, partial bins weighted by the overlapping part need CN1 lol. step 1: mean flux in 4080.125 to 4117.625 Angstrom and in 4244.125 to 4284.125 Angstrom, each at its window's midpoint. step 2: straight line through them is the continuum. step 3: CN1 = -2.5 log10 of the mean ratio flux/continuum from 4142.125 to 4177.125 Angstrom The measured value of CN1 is 0.13 mag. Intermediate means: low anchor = 15.8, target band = 14.3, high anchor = 16.9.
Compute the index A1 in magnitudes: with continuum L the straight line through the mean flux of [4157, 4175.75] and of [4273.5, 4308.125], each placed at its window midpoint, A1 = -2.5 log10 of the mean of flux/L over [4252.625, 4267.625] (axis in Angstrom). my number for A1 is -0.16 mag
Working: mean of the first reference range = 14.6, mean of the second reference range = 14.7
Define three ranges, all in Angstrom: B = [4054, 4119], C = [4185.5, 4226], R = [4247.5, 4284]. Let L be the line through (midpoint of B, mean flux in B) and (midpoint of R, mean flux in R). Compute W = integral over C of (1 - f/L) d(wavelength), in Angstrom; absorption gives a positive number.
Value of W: 1.7 Angstrom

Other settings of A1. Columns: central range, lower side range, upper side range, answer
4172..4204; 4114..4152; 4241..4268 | 0.10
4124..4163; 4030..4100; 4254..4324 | 0.06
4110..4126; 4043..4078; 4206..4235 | -0.04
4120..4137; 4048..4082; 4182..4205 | -0.04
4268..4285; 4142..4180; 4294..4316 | -0.22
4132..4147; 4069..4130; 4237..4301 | 0.08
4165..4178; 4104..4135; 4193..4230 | 0.08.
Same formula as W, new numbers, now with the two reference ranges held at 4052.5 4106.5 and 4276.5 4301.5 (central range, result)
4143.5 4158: 1.2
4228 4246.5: -1.9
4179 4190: 0.5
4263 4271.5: -1.2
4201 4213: -1.0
